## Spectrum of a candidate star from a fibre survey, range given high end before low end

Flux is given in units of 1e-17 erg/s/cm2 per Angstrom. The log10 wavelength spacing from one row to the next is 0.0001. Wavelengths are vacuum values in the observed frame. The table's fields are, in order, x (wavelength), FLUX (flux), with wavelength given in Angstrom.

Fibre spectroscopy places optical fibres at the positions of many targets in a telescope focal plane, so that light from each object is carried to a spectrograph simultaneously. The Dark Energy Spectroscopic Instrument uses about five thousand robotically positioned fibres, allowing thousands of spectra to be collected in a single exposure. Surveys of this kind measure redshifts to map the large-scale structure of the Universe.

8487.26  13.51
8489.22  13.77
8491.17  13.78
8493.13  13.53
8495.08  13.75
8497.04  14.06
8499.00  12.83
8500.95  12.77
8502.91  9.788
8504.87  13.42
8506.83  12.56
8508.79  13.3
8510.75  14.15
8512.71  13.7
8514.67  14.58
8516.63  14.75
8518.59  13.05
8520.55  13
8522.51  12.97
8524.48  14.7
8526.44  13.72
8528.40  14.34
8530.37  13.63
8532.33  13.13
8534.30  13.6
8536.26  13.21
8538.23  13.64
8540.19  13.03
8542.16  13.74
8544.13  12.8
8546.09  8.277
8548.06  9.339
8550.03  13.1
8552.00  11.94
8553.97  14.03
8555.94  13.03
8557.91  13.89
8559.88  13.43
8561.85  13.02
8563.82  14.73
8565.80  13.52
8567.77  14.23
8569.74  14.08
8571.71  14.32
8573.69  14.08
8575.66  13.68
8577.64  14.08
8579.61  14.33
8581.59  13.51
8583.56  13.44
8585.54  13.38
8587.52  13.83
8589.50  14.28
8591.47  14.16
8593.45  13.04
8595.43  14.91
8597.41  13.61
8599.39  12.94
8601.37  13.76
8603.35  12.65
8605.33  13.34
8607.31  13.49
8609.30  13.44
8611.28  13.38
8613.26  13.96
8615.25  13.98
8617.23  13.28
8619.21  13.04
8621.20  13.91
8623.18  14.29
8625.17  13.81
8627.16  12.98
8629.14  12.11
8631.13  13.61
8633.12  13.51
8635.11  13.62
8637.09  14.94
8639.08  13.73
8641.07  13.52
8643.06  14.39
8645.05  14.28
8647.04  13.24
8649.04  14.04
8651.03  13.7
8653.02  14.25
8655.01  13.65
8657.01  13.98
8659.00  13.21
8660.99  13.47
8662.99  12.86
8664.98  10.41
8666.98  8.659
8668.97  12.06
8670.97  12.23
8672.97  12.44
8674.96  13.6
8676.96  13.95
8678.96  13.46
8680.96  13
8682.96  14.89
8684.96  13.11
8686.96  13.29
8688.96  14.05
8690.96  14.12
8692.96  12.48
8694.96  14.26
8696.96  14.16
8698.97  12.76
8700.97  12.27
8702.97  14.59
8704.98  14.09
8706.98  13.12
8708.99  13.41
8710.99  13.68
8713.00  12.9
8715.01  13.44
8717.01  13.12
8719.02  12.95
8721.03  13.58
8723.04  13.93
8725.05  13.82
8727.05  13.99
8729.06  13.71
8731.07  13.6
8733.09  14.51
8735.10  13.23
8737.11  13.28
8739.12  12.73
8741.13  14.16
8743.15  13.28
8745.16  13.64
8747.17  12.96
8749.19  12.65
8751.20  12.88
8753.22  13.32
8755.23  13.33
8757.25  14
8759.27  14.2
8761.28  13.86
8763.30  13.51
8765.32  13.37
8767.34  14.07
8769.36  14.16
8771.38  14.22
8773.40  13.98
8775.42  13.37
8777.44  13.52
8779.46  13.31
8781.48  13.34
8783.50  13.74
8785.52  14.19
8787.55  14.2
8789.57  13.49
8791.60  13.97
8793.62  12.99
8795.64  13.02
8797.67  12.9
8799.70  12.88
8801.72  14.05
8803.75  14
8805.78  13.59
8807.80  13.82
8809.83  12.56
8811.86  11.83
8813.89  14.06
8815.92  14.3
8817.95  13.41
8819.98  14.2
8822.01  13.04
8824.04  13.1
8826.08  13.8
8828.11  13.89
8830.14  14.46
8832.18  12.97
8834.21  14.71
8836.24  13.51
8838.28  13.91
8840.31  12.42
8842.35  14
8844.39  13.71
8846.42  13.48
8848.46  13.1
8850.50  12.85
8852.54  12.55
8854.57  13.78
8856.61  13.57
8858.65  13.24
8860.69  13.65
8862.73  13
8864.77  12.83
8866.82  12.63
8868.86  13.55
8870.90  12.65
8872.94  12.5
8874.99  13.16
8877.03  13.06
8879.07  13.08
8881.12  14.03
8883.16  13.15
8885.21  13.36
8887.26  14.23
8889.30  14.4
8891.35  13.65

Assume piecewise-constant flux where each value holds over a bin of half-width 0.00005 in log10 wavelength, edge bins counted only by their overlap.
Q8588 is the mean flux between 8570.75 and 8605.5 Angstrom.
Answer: 13.7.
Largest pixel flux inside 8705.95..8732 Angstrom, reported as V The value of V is 13.99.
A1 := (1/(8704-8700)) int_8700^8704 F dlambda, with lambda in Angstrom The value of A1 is 13.4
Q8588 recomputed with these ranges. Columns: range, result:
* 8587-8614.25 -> 13.6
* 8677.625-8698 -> 13.7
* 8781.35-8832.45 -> 13.5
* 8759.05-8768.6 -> 13.8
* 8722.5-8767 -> 13.5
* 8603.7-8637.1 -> 13.5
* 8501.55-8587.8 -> 13.3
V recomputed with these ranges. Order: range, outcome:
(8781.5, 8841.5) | 14.71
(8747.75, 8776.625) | 14.22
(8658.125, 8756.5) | 14.89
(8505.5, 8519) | 14.75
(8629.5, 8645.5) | 14.94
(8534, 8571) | 14.73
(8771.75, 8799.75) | 14.2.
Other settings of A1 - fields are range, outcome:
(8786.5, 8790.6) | 13.8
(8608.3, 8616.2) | 13.7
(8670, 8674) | 12.4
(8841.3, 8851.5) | 13.4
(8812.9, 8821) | 14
